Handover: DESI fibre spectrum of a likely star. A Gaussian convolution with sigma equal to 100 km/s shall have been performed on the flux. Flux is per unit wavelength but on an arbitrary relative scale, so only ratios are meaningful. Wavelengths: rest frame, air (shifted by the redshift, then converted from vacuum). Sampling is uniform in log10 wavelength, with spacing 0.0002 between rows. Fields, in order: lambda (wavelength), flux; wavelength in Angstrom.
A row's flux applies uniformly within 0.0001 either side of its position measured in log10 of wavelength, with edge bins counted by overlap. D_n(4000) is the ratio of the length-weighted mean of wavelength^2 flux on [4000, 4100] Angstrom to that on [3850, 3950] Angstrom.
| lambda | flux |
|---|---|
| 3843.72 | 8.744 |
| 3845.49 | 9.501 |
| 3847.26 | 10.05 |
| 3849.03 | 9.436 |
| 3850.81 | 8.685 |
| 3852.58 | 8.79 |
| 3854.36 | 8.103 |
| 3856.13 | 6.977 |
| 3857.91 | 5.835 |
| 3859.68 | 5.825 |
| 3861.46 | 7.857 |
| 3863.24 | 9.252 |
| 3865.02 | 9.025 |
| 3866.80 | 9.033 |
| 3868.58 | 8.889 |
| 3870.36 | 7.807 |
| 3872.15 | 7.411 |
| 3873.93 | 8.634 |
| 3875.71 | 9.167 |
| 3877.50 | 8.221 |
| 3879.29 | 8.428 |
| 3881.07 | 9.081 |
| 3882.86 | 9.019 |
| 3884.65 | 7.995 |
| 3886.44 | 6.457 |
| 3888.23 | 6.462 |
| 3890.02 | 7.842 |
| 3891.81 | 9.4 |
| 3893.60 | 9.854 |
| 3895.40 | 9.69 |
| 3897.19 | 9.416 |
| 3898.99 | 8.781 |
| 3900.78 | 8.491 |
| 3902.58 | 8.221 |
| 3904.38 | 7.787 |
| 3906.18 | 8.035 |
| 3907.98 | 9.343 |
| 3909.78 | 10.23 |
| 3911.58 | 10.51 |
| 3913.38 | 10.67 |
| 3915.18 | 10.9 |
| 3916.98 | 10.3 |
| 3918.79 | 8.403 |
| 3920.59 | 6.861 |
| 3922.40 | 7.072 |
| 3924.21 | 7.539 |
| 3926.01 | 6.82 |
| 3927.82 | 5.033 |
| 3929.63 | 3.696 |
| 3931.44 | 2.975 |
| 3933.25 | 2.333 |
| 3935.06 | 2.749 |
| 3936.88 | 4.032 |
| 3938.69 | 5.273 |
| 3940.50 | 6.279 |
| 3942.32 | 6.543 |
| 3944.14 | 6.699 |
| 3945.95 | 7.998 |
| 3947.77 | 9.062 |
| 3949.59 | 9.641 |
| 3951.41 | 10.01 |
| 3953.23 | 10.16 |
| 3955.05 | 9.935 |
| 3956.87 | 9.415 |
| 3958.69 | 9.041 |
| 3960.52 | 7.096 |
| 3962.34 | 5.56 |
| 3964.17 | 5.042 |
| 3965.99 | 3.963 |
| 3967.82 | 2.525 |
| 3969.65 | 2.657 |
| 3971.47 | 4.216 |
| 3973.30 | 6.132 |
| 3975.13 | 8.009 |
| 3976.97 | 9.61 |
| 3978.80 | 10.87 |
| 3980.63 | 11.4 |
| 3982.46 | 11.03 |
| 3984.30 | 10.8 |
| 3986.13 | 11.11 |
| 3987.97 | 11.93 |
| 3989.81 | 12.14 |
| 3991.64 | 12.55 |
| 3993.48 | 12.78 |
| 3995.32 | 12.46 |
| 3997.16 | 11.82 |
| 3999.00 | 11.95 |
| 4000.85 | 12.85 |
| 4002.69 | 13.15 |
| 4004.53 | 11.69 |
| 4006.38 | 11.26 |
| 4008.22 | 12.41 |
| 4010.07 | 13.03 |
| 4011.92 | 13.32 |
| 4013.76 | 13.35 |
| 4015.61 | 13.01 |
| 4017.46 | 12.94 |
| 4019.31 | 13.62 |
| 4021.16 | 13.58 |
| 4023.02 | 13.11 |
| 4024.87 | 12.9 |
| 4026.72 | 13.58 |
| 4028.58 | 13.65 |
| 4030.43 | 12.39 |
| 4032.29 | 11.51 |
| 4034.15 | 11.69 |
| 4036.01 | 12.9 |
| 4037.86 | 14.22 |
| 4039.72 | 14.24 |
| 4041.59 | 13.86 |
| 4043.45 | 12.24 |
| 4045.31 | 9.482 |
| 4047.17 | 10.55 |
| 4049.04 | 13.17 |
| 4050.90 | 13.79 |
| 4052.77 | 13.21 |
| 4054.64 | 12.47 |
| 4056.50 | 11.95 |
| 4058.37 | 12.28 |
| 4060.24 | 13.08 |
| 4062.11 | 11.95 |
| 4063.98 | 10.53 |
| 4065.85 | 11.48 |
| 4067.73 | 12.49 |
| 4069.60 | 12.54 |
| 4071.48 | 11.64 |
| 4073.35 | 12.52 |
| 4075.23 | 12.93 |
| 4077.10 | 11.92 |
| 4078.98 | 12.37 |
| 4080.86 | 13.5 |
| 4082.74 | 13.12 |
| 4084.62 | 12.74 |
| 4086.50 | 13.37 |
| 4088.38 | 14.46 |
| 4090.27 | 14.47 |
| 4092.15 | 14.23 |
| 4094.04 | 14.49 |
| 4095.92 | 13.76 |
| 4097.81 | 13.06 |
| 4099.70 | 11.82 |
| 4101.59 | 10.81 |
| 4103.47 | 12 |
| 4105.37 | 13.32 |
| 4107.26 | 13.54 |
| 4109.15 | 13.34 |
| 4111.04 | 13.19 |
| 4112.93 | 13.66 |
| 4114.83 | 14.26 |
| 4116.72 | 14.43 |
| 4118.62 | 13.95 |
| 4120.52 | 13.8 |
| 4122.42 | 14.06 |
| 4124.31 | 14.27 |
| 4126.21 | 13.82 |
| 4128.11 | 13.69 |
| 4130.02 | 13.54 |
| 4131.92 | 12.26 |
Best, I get 1.78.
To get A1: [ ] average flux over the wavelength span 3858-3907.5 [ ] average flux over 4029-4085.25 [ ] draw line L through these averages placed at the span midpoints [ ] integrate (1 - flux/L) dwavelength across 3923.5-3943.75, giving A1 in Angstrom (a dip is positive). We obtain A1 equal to 9.9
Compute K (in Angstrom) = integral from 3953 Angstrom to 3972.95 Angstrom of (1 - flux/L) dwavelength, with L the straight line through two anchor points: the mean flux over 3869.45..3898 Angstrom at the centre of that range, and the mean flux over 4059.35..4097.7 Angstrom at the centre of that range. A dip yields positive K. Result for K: 7.8 Angstrom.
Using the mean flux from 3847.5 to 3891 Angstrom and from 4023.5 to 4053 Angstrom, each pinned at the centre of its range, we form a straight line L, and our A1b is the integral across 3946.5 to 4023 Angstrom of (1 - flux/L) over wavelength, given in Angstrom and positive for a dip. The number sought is 7.68 Angstrom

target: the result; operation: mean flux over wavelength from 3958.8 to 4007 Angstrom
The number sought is 9.4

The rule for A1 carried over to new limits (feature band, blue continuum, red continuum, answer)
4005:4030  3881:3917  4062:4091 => -3.5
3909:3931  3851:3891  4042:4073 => 2.4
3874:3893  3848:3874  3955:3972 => -1.7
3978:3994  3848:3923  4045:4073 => -1.5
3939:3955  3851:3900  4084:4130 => 2.6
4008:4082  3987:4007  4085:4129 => 0.9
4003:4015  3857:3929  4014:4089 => -1.1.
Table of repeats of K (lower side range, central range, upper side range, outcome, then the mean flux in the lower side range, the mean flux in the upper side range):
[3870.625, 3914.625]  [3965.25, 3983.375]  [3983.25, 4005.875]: 6.96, 8.72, 12.1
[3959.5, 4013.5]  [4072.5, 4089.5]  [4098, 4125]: -0.75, 9.82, 13.3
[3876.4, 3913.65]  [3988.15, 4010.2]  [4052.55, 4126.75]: -2.56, 8.73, 13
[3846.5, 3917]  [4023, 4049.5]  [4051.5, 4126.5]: -1.59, 8.63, 13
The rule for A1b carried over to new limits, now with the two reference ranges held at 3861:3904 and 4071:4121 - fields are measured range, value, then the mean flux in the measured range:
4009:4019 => -1.5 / 13.2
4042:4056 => 0.0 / 12.2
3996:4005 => -1.0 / 12.3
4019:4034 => -1.6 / 12.9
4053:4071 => 0.5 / 12.1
